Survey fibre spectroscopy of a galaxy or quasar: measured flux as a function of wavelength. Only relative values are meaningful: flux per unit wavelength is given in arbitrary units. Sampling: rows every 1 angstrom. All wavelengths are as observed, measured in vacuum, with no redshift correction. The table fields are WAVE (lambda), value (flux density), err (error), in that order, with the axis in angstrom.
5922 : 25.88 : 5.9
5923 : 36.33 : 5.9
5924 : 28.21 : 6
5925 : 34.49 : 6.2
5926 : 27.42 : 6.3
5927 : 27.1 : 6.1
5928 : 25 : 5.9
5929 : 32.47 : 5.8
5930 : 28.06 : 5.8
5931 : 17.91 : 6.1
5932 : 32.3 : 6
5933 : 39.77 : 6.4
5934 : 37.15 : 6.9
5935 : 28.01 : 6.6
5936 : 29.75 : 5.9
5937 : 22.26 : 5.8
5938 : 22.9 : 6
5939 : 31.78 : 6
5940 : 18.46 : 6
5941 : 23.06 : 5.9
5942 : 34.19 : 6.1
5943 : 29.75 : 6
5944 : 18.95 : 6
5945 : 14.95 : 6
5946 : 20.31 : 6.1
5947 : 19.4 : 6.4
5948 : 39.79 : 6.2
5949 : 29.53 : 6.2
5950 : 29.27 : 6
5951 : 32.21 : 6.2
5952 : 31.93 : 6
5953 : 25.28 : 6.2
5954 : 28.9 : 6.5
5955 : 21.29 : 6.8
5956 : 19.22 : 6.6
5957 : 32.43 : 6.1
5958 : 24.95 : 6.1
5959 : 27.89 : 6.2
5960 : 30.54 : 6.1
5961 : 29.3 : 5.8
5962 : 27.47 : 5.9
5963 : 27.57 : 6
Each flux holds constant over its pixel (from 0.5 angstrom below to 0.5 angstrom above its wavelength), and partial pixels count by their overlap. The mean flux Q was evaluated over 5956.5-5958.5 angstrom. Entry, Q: 28.7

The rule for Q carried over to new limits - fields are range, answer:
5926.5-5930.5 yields 28.2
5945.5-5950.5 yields 27.7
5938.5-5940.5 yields 25.1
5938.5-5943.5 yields 27.4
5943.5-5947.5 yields 18.4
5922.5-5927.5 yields 30.7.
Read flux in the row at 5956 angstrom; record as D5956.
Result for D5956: 19.22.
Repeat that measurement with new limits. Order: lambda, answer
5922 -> 25.88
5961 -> 29.3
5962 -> 27.47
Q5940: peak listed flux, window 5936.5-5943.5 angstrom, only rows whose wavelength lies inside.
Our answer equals 34.19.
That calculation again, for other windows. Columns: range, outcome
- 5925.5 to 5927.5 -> 27.42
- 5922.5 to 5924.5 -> 36.33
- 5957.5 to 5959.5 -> 27.89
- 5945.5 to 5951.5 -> 39.79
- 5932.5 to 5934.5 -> 39.77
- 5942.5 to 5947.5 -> 29.75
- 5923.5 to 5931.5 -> 34.49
